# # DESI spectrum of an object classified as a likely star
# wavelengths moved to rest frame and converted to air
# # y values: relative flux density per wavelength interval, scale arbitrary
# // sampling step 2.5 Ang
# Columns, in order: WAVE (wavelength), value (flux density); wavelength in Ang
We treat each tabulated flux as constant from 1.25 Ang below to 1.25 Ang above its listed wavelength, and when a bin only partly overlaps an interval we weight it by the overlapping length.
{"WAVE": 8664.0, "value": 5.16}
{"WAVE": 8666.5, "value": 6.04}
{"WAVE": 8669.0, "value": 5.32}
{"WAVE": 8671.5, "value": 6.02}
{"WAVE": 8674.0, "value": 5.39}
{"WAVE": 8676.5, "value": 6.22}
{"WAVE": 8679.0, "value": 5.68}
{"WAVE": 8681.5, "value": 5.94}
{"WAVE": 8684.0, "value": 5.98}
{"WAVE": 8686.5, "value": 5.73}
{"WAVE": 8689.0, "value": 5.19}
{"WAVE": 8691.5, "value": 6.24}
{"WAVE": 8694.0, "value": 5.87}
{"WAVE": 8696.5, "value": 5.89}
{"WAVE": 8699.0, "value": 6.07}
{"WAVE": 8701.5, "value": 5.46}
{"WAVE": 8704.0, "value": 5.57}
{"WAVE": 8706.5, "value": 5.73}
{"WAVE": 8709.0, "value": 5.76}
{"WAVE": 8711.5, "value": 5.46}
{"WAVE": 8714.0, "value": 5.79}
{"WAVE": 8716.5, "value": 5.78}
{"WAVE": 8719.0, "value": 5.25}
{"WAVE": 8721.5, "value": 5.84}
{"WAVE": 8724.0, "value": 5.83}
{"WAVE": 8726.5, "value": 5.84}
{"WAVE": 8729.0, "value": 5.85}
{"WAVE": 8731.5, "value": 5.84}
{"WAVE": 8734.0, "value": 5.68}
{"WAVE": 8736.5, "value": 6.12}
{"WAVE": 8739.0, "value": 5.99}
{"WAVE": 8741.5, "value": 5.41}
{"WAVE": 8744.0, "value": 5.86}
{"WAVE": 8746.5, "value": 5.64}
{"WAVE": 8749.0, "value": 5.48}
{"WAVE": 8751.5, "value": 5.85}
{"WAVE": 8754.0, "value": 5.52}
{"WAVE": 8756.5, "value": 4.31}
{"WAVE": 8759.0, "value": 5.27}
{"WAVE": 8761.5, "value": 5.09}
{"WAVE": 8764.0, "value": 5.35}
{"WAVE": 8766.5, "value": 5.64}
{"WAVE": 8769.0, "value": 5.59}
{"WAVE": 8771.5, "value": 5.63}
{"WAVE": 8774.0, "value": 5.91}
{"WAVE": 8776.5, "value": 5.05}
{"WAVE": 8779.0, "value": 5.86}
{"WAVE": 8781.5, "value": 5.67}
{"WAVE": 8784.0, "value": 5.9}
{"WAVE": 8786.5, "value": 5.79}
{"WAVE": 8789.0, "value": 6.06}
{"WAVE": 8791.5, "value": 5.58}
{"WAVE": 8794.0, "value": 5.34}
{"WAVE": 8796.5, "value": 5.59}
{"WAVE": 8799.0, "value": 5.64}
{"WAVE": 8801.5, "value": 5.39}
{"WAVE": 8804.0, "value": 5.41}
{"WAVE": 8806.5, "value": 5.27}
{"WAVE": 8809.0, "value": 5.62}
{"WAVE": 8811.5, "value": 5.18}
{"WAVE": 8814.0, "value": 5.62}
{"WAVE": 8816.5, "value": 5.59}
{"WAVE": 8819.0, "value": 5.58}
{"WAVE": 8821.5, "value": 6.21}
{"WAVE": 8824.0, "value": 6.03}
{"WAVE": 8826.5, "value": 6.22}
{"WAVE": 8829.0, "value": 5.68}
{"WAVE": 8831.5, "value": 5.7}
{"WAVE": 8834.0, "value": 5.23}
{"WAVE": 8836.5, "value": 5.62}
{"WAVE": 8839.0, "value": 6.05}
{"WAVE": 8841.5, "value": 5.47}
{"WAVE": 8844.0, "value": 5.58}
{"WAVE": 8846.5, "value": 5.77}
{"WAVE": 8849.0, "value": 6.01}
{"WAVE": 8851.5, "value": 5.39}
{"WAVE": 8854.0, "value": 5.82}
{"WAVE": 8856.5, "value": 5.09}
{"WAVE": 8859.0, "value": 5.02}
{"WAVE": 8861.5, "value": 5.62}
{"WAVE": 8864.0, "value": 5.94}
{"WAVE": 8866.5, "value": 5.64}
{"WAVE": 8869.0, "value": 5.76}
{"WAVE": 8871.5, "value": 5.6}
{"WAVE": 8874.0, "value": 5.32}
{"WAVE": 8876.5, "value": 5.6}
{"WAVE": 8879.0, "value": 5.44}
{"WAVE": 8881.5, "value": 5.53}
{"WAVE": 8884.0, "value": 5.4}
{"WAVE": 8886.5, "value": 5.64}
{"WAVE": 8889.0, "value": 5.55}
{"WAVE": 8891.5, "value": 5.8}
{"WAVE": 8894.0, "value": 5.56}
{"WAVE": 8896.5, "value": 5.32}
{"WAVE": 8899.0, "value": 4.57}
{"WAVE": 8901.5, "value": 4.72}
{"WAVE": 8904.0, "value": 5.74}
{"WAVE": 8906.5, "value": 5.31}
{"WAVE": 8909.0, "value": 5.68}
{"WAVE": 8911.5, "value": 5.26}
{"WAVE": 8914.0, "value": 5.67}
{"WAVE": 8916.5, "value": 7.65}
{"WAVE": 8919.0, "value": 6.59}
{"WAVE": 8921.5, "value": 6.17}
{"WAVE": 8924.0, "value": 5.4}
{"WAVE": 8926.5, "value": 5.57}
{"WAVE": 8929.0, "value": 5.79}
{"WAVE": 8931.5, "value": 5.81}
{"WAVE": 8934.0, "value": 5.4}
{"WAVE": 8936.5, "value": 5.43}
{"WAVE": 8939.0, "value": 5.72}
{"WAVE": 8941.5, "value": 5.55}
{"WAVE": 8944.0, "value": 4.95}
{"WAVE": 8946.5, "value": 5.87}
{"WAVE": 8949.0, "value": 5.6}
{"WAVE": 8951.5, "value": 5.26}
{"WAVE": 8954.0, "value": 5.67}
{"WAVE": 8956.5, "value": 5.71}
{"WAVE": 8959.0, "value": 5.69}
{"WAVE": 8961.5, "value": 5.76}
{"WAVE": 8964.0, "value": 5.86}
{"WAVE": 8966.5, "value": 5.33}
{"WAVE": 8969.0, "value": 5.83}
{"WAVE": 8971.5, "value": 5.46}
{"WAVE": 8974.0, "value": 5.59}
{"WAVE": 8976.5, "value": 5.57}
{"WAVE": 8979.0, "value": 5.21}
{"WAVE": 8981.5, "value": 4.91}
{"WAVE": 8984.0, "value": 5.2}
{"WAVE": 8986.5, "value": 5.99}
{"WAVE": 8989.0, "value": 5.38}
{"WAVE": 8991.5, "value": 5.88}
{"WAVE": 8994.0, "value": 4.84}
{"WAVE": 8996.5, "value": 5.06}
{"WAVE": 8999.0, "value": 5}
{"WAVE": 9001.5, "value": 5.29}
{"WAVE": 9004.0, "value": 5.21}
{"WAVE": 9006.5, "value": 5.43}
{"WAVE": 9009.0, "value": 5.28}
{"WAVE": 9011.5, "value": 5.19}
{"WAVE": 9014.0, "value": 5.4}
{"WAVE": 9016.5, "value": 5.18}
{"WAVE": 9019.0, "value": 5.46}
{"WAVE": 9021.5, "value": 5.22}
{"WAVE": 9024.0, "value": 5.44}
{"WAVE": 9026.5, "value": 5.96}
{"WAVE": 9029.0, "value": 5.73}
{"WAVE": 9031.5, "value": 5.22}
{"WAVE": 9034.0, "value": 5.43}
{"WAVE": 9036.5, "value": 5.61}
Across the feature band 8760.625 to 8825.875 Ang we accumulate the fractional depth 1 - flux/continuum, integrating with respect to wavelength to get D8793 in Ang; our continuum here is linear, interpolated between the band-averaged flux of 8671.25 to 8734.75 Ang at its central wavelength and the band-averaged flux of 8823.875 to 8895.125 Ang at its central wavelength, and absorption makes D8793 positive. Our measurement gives 0.8 Ang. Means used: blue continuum 5.76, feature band 5.61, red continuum 5.62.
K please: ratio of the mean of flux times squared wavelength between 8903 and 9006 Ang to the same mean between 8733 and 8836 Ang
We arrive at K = 1.04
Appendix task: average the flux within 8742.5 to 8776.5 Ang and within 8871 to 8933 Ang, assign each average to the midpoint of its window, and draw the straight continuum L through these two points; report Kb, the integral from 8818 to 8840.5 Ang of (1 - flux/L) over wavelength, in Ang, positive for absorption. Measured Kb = -1.1 Ang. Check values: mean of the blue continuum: 5.46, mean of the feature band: 5.81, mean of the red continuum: 5.63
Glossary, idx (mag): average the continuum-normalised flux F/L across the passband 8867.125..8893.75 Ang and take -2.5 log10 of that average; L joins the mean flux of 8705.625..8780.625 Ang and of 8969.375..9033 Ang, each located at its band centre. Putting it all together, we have -0.02 mag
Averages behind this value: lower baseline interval 5.61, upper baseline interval 5.37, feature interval 5.57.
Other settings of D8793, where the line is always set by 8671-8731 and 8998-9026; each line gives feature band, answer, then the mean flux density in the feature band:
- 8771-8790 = -0.30 Ang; 5.73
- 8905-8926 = -1.94 Ang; 5.95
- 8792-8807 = 0.43 Ang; 5.46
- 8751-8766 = 1.21 Ang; 5.22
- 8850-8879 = -0.03 Ang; 5.53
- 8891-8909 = 0.57 Ang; 5.29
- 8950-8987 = -1.10 Ang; 5.53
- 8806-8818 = 0.28 Ang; 5.47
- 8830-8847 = -0.20 Ang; 5.63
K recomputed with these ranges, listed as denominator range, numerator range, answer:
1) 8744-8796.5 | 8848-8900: 1.02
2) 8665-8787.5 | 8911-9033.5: 1.03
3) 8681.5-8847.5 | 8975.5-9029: 1.00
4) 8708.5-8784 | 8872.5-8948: 1.04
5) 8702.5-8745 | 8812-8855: 1.02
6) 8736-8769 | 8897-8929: 1.07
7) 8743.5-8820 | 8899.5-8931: 1.08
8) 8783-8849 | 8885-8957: 1.02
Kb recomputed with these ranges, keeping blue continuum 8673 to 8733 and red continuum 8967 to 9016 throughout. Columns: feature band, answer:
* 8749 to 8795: 1.13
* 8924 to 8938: -0.38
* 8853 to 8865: 0.12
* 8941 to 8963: -0.65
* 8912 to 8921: -1.69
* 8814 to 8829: -0.77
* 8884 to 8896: -0.21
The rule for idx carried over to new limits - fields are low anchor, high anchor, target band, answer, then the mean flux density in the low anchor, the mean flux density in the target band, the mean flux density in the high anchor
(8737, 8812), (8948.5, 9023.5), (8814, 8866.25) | -0.03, 5.54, 5.68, 5.41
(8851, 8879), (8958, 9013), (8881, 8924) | -0.03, 5.53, 5.65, 5.41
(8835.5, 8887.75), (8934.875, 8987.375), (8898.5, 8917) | 0.01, 5.59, 5.53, 5.53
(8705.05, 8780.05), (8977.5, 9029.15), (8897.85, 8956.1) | -0.04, 5.61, 5.63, 5.34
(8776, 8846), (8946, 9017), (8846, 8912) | 0.02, 5.65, 5.48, 5.43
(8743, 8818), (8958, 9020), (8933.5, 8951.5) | -0.01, 5.52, 5.49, 5.4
